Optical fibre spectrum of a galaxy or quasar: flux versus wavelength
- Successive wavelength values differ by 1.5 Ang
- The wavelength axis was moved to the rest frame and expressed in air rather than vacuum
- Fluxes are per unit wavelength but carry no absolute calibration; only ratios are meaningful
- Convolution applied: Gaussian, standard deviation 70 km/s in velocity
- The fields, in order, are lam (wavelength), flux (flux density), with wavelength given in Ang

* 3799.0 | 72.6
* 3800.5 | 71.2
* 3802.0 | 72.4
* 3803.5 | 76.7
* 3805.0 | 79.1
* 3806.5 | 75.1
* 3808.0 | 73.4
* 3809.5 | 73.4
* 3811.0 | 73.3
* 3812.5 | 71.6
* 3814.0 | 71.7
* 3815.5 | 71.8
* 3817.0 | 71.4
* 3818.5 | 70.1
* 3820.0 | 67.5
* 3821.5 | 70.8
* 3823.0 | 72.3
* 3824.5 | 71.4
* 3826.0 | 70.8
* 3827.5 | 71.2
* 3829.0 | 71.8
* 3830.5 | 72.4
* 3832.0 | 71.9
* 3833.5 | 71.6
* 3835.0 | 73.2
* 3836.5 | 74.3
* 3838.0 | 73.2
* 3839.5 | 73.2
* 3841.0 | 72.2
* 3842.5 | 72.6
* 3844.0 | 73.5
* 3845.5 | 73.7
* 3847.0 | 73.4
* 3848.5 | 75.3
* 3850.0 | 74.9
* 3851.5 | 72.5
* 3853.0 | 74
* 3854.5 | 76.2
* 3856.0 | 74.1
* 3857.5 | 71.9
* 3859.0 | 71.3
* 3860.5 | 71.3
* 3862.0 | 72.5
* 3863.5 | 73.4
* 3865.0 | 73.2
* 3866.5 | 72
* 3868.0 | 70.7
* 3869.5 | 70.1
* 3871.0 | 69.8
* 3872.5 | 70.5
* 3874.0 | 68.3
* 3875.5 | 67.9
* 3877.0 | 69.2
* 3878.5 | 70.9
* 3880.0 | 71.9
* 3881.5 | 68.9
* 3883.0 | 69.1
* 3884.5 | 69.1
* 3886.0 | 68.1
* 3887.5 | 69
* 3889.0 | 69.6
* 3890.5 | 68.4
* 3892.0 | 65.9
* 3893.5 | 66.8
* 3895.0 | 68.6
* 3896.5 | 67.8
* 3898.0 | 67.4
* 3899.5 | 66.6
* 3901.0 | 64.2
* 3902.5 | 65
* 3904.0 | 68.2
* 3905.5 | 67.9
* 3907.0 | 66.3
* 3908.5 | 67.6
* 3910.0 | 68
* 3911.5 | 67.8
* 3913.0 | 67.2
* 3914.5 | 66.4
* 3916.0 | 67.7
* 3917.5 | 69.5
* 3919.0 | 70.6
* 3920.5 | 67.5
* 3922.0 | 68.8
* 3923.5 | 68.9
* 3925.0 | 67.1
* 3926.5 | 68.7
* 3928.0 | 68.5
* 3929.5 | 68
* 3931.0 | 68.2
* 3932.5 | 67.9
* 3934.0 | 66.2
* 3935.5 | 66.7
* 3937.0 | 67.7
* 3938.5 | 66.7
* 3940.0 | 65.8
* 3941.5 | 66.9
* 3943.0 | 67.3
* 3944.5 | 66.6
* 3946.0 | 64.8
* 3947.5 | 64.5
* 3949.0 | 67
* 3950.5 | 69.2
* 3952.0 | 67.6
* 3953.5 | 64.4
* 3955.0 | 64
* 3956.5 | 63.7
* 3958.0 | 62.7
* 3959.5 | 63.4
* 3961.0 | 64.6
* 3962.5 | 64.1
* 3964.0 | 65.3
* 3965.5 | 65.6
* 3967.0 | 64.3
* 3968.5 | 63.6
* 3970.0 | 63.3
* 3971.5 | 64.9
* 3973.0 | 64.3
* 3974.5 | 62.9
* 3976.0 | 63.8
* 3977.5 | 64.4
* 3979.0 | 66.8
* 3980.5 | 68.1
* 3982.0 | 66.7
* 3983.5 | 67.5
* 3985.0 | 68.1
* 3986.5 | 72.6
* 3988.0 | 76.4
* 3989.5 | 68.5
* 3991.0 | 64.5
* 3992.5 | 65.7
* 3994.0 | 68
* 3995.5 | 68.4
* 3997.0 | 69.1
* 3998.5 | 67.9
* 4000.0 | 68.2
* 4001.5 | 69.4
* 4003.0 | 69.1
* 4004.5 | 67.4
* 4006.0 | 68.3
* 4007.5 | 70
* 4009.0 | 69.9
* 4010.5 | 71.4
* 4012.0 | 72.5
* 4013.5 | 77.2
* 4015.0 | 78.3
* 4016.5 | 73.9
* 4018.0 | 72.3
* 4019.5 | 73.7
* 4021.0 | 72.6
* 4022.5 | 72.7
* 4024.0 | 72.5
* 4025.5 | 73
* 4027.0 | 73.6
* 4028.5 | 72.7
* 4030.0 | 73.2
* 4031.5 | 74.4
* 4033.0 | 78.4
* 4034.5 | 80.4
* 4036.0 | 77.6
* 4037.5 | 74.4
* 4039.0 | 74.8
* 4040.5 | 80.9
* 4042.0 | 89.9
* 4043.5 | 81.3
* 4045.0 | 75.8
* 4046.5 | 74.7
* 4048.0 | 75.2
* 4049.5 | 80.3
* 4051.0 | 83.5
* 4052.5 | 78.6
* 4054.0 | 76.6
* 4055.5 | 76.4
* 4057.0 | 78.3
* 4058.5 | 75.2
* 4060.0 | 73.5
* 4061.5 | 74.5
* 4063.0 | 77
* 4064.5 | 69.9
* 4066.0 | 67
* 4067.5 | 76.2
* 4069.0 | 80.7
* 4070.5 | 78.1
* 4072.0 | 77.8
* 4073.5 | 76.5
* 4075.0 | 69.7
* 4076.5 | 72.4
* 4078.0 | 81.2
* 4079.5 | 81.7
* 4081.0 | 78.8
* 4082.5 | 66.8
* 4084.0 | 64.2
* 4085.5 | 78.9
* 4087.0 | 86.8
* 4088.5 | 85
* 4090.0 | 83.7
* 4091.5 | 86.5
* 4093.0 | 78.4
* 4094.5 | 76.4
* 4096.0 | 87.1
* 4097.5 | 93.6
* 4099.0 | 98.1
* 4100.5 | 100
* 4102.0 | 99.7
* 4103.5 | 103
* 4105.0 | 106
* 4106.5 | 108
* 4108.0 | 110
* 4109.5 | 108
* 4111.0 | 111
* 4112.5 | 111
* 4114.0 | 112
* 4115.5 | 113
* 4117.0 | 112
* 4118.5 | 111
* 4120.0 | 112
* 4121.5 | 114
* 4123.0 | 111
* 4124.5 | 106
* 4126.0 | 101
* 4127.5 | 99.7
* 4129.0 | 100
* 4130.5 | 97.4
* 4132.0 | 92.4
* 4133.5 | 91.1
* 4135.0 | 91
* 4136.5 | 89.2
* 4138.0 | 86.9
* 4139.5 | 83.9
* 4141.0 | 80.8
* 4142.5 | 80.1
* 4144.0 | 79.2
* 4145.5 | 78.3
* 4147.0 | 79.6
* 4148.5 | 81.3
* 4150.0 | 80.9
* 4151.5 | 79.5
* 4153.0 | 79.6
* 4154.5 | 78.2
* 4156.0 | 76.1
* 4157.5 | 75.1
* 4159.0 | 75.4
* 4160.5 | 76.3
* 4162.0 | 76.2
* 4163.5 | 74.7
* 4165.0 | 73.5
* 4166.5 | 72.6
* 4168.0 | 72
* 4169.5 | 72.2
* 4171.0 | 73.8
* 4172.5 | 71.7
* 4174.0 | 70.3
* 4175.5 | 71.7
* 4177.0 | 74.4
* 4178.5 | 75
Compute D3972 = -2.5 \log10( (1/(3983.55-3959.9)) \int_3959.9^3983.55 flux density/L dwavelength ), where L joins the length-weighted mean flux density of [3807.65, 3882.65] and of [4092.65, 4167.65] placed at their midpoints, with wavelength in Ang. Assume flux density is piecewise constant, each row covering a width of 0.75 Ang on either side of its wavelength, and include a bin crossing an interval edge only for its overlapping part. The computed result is 0.24 mag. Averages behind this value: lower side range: 71.9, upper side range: 92.2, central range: 64.9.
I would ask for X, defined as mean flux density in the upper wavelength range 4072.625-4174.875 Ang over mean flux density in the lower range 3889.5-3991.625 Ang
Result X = 1.3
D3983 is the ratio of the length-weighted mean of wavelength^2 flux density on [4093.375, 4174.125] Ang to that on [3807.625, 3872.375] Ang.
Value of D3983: 1.5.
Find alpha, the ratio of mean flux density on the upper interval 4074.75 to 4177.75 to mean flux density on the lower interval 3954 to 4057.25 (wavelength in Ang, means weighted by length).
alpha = 1.24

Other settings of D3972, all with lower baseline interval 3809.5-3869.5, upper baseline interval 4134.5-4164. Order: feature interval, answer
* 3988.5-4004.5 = 0.13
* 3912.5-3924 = 0.09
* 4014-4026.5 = 0.05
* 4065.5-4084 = 0.04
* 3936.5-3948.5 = 0.13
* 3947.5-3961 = 0.16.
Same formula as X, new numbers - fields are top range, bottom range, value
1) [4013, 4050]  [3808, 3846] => 1.06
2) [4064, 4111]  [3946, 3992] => 1.30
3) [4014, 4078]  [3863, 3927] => 1.11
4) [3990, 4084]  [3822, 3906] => 1.05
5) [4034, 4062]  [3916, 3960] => 1.17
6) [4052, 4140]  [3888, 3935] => 1.32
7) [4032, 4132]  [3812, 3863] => 1.21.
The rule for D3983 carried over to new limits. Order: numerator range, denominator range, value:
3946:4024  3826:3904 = 1.02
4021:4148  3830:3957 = 1.37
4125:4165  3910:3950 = 1.38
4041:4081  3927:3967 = 1.24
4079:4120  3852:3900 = 1.51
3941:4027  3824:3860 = 1.00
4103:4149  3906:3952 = 1.61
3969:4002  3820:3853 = 1.00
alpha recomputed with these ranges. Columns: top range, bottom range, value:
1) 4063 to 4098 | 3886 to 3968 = 1.17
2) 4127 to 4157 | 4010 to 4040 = 1.14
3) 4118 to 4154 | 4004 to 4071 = 1.22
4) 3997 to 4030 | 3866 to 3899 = 1.04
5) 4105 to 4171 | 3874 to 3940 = 1.34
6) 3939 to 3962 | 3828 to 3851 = 0.90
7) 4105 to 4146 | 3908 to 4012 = 1.49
